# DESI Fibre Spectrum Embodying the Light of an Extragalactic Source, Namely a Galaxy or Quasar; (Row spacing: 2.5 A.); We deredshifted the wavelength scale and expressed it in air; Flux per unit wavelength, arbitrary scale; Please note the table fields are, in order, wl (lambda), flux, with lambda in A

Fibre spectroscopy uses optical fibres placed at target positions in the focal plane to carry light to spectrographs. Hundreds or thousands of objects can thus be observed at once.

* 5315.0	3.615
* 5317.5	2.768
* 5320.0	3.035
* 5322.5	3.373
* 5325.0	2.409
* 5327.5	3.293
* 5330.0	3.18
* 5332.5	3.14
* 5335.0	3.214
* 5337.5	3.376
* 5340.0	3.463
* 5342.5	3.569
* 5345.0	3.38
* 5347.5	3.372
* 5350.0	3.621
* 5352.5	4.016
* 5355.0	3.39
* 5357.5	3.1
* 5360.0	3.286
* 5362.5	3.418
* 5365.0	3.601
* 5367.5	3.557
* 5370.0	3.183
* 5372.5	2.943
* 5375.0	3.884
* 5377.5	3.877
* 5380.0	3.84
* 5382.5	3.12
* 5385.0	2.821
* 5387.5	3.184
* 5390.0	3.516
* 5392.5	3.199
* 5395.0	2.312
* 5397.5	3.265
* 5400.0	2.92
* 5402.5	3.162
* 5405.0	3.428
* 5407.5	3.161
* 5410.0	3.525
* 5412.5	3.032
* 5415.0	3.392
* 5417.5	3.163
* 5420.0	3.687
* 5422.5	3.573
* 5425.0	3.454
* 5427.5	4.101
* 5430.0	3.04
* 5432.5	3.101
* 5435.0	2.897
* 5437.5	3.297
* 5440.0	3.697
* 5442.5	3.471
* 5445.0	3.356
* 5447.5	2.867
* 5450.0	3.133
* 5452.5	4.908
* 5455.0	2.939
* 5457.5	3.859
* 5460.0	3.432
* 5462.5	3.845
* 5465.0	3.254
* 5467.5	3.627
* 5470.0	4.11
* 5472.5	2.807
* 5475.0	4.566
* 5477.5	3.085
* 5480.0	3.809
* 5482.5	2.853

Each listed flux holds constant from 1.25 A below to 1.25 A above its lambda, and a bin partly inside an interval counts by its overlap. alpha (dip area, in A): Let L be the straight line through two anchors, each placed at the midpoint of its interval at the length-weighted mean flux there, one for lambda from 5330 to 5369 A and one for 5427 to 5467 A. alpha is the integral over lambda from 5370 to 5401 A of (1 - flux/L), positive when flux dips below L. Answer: 1.7 A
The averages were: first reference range 3.42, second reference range 3.44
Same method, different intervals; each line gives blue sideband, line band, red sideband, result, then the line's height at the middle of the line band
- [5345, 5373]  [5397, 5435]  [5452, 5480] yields 2.4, 3.54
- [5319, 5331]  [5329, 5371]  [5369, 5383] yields -1.7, 3.27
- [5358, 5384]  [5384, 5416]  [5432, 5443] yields 2.2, 3.38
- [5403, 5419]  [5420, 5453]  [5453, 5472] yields 0.1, 3.44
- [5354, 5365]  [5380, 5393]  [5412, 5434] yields 0.5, 3.36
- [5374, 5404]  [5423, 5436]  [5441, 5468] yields 0.3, 3.42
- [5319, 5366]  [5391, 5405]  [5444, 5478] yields 1.7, 3.44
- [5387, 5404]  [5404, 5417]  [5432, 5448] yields -0.6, 3.14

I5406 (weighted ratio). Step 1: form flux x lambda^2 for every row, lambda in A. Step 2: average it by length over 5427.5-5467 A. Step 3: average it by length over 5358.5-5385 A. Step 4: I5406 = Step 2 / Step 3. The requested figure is 1.0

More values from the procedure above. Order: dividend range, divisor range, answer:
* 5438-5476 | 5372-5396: 1.12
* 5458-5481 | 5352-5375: 1.11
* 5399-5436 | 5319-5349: 1.06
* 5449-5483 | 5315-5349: 1.18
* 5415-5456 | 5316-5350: 1.10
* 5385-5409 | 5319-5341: 1.01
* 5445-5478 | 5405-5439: 1.08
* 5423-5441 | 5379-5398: 1.09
